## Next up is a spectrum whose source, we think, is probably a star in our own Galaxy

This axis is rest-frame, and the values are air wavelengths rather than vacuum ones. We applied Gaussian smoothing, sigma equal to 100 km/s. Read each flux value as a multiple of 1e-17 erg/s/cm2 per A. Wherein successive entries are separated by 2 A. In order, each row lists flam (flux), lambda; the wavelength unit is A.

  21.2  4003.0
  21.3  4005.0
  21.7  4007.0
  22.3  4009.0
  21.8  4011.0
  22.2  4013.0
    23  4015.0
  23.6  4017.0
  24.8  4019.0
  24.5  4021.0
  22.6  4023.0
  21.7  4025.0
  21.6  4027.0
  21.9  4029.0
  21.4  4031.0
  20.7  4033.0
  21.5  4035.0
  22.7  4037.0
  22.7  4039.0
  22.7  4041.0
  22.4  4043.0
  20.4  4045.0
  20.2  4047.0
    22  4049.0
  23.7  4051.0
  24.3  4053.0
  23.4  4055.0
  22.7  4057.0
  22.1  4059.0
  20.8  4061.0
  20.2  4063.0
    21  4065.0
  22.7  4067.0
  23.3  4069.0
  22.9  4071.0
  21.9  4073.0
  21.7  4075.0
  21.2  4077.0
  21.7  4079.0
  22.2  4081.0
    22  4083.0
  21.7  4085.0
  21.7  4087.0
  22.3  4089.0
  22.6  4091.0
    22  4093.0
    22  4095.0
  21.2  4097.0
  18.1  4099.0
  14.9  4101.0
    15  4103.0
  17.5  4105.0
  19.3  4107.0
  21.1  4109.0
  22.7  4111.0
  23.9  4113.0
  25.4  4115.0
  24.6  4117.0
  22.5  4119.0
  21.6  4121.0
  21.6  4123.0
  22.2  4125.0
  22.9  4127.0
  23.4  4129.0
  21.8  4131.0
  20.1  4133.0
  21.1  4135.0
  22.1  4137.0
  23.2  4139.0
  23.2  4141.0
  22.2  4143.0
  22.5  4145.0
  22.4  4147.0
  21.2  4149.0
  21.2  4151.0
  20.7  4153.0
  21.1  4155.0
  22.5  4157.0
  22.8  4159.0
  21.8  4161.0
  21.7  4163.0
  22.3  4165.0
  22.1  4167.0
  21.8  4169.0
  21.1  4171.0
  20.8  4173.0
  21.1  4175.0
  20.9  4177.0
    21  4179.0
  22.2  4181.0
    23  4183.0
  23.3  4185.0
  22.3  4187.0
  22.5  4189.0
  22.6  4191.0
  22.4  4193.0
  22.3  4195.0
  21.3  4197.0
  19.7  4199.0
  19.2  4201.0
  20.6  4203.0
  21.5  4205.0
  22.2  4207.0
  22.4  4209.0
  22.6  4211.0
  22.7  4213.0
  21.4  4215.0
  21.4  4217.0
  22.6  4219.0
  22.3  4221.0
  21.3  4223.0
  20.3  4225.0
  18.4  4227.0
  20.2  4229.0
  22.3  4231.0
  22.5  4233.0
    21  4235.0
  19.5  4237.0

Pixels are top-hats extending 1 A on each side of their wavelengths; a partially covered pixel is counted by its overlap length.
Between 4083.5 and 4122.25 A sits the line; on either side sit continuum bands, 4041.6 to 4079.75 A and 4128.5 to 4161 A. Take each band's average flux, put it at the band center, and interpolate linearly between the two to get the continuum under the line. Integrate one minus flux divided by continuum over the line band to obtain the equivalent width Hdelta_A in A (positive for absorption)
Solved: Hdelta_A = 1.6 A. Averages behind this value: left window 22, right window 21.9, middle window 21.1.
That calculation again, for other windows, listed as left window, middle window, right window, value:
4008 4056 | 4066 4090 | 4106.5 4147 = 0.3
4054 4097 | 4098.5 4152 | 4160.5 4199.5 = 1.2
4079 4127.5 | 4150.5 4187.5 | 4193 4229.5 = -0.8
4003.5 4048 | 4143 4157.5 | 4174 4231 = 0.1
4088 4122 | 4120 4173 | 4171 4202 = -1.5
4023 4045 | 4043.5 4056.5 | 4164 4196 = -0.3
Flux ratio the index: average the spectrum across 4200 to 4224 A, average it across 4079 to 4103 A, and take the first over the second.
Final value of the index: 1.04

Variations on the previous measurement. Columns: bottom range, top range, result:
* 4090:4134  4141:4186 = 1.03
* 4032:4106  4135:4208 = 1.02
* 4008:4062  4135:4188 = 0.98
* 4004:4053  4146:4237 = 0.97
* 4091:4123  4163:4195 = 1.05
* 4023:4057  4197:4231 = 0.96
